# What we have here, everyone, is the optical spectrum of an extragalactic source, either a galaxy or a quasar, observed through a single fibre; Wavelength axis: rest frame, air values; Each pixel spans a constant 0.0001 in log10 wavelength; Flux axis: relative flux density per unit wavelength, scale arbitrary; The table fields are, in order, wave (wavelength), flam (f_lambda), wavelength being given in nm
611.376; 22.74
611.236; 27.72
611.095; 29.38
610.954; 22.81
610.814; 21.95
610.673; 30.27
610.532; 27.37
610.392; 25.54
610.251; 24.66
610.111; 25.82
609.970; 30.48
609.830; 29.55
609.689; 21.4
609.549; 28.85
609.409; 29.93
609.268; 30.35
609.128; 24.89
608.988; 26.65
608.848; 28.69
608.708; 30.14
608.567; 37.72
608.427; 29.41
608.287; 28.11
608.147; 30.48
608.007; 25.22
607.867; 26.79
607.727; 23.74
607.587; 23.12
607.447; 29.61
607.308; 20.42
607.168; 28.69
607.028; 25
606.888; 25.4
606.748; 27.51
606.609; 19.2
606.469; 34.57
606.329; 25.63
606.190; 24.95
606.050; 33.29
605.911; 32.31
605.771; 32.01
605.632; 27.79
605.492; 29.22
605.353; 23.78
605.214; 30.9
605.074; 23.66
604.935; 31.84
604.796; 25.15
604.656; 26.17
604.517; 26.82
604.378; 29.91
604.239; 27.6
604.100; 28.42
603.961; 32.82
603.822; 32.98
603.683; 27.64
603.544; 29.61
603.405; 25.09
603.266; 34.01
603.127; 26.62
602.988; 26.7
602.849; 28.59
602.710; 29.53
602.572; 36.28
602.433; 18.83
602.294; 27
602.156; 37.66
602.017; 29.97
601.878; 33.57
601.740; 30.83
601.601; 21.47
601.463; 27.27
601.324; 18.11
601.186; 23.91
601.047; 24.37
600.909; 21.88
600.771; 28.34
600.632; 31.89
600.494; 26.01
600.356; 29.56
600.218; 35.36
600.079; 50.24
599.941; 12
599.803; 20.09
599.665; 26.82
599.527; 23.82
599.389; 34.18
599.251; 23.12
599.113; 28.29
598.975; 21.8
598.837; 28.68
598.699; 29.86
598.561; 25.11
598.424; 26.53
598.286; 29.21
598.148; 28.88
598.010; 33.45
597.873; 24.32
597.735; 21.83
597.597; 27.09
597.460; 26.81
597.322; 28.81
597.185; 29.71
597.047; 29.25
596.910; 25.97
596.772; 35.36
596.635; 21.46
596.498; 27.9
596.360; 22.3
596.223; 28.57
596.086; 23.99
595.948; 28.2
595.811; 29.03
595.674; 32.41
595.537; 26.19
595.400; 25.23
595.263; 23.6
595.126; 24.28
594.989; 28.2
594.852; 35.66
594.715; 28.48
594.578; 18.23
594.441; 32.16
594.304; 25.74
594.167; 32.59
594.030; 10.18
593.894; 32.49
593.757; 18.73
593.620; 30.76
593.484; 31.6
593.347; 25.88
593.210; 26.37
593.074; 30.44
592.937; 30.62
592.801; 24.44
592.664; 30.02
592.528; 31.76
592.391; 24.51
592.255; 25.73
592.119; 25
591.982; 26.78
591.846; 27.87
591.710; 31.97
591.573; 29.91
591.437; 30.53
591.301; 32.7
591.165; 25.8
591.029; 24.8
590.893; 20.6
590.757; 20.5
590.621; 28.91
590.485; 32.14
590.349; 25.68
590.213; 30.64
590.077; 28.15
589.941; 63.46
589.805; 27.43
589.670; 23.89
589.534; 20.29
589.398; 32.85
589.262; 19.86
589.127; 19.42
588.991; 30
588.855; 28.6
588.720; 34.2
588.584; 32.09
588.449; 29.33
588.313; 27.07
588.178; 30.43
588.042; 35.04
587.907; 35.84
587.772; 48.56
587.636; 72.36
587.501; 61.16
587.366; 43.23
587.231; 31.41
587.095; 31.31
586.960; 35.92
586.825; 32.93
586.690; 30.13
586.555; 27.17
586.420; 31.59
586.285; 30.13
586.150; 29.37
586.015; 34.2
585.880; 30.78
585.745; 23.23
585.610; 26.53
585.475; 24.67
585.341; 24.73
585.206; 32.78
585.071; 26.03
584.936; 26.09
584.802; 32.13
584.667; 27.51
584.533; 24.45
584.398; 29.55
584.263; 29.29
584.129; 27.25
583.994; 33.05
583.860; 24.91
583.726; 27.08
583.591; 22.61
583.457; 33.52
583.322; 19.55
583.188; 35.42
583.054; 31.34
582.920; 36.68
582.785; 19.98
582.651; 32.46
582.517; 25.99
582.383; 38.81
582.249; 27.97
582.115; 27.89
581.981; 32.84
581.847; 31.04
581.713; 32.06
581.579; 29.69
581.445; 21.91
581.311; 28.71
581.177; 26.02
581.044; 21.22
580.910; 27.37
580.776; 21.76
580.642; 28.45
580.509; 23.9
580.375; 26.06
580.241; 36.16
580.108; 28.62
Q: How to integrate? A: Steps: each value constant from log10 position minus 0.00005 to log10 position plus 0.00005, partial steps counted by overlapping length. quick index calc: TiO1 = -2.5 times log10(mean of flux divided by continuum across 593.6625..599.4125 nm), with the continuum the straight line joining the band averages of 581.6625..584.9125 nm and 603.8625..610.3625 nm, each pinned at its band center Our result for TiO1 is 0.06 mag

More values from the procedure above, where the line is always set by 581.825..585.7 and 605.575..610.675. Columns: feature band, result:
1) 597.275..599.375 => 0.04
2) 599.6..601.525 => 0.05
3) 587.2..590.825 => -0.19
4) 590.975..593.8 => 0.01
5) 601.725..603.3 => -0.07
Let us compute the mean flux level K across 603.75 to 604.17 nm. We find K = 31.4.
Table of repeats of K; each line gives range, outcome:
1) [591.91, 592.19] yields 25.9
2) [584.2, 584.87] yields 28.6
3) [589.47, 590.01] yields 33.9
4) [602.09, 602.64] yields 29.9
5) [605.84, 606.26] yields 30.2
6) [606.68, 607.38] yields 25.4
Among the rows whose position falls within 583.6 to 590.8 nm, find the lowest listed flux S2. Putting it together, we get 19.42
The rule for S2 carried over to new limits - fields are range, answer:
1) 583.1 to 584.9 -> 19.55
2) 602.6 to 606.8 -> 19.2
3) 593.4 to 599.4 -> 10.18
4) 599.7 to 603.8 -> 12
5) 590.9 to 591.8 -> 24.8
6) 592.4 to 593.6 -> 24.44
